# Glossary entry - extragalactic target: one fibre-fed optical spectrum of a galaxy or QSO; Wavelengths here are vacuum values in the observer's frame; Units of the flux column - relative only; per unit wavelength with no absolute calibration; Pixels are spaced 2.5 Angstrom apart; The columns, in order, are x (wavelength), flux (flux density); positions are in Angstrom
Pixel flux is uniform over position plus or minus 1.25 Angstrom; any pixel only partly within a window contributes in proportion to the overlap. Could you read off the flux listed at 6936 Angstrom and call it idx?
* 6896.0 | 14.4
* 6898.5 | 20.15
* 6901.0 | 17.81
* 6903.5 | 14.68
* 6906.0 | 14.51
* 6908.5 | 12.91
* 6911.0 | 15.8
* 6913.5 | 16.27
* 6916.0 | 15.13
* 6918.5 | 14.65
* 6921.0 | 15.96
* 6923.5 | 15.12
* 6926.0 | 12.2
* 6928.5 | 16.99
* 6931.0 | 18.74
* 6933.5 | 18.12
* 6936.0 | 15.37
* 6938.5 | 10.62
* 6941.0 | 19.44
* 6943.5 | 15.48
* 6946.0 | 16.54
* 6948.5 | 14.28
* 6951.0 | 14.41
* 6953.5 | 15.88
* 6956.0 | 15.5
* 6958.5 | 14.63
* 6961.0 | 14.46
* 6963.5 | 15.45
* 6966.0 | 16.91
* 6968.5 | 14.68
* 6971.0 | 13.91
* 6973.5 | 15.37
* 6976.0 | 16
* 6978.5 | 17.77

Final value 15.37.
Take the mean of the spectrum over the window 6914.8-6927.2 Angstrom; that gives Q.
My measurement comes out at 14.6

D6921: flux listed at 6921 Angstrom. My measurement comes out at 15.96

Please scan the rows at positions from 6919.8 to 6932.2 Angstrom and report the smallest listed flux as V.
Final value 12.2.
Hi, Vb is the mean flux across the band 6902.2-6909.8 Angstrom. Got 14.1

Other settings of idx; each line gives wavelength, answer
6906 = 14.51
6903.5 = 14.68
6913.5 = 16.27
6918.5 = 14.65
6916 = 15.13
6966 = 16.91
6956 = 15.5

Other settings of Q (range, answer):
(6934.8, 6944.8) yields 15.2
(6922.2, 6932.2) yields 15.7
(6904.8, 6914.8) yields 14.9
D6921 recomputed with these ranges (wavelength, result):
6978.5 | 17.77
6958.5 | 14.63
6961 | 14.46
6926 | 12.2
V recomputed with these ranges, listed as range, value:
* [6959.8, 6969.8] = 14.46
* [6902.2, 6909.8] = 12.91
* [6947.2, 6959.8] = 14.28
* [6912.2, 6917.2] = 15.13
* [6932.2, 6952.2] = 10.62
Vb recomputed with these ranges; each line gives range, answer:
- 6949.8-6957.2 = 15.3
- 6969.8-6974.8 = 14.7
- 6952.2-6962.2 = 15.1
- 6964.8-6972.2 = 15.2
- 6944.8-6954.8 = 15.3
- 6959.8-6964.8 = 15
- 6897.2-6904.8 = 17.5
